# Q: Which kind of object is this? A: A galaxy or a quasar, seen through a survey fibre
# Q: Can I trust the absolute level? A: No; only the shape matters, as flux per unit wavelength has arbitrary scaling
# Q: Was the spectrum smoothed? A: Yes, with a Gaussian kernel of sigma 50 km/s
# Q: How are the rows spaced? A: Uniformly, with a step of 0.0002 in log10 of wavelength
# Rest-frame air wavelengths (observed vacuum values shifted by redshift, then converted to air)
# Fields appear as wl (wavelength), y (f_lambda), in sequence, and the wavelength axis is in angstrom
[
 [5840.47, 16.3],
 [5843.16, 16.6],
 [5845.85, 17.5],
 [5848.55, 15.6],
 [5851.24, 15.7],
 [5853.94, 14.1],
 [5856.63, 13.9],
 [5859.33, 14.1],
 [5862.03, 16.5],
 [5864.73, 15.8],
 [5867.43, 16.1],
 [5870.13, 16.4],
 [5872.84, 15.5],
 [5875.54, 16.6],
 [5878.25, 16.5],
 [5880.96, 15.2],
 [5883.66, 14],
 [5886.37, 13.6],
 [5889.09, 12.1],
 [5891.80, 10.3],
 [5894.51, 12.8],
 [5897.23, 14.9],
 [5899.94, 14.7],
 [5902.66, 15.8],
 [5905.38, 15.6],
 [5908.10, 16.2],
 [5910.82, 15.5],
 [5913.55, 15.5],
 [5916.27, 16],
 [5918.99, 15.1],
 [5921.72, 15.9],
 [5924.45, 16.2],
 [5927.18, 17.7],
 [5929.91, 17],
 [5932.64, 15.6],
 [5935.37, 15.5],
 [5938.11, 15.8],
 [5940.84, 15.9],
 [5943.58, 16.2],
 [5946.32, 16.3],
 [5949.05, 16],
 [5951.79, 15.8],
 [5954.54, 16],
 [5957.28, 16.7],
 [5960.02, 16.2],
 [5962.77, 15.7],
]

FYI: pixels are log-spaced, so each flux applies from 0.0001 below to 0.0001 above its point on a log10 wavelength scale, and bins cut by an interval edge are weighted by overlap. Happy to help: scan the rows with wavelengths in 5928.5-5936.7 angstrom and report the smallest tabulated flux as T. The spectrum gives 15.5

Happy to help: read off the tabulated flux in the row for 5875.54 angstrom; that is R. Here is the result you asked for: 16.6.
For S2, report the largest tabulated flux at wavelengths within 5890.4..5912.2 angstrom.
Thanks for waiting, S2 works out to 16.2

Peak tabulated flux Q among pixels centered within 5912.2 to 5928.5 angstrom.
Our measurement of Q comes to 17.7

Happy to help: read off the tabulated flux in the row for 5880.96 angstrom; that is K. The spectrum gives 15.2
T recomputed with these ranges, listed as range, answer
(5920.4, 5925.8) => 15.9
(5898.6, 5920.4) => 14.7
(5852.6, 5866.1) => 13.9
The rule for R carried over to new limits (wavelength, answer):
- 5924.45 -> 16.2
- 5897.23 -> 14.9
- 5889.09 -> 12.1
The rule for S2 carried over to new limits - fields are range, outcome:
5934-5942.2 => 15.9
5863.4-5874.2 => 16.4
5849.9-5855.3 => 15.7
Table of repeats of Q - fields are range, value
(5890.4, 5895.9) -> 12.8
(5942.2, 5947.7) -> 16.3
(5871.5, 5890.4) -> 16.6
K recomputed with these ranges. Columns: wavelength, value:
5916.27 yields 16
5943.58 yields 16.2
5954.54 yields 16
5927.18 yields 17.7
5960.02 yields 16.2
